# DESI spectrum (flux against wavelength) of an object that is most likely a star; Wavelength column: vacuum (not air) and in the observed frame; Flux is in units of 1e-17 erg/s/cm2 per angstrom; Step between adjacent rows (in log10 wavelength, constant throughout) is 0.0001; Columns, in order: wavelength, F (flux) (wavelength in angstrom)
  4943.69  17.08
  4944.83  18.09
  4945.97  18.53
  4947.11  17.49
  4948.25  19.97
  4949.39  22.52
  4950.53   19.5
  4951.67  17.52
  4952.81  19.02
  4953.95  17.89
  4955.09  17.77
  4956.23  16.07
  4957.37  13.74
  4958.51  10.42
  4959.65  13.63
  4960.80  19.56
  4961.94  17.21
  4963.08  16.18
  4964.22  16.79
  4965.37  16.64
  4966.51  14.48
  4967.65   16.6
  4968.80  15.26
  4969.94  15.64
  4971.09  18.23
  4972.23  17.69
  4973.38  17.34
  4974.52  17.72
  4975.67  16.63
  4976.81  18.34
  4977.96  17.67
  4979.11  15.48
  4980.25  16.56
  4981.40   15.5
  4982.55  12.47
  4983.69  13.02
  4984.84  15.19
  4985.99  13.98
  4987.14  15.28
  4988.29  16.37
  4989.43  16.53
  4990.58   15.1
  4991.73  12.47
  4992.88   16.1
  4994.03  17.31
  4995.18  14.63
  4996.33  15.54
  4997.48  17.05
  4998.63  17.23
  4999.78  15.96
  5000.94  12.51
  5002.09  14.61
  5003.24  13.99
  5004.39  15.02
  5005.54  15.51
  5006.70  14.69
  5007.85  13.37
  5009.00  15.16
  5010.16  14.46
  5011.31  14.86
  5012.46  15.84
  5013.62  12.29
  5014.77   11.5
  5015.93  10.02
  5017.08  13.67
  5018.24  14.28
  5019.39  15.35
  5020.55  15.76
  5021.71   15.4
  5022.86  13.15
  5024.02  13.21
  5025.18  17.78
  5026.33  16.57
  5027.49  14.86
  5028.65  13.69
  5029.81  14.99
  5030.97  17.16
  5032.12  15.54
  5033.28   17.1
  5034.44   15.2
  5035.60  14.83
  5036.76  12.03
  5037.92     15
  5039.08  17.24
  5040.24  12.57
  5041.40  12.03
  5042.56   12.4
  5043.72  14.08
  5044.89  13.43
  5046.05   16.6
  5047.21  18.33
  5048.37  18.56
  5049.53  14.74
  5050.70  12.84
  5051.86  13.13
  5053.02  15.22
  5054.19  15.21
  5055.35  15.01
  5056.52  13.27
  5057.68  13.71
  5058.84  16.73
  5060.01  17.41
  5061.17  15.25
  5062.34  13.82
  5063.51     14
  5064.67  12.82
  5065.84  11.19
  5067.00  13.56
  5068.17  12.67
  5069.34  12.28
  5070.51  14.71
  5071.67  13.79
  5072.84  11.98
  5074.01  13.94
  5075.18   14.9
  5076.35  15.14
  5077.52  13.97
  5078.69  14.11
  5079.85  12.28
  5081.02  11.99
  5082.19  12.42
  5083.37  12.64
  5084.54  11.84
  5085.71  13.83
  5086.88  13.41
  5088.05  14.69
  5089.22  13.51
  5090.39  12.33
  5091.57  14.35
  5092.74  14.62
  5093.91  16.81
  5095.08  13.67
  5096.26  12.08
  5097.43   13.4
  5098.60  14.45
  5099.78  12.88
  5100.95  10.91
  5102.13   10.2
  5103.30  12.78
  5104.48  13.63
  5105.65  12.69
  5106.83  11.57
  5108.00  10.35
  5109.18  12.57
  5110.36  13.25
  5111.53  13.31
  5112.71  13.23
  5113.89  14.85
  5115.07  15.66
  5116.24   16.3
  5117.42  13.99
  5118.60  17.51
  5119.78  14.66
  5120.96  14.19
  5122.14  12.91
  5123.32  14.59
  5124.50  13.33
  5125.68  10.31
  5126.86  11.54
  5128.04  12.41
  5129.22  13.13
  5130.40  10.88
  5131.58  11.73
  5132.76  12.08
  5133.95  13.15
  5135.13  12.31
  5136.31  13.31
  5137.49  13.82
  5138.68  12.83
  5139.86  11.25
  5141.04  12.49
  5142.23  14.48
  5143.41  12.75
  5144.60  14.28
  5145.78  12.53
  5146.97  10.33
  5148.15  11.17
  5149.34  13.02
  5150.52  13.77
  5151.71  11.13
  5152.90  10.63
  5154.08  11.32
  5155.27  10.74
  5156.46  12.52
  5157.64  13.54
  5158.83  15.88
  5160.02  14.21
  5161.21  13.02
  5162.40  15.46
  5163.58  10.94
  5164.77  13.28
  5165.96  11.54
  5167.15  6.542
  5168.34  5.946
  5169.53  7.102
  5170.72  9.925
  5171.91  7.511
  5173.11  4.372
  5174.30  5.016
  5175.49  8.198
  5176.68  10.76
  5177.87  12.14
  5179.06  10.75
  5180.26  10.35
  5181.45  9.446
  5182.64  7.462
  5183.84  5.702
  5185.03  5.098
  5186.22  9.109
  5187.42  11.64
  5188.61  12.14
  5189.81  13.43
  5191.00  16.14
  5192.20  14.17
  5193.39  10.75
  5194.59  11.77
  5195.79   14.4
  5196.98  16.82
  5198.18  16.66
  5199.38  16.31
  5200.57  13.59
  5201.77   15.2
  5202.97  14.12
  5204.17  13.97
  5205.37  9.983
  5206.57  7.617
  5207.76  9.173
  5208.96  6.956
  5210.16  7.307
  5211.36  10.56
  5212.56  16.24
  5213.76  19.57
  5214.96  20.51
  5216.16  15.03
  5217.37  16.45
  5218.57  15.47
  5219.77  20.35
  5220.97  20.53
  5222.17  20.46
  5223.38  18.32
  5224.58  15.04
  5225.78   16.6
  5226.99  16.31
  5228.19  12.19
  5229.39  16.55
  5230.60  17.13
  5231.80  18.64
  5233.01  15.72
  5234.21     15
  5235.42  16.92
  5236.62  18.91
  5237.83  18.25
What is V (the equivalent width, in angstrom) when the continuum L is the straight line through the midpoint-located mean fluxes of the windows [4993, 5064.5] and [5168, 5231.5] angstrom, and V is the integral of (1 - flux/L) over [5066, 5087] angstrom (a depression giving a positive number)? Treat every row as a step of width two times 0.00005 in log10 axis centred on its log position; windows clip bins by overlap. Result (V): 1.4 angstrom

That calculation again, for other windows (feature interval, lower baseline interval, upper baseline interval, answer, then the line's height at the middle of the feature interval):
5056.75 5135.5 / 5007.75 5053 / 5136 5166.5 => 1.0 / 13.6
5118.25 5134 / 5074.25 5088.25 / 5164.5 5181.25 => -2.6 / 11.1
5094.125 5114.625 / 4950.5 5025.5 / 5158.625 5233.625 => 1.7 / 13.9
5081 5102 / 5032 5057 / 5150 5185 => -0.5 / 13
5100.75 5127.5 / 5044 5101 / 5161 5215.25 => -0.6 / 13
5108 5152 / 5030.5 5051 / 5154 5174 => -4.4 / 11.9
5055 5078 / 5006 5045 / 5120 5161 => -0.4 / 13.8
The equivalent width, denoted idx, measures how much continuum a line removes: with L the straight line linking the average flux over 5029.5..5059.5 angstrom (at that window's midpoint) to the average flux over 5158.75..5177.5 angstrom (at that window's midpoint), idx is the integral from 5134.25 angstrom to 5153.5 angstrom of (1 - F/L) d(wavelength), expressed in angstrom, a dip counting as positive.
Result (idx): -3.0 angstrom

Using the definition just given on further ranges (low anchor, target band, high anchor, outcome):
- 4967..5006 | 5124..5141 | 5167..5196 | -1.8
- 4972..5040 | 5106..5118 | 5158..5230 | 0.2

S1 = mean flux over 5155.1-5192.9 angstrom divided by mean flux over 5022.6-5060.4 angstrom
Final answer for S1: 0.70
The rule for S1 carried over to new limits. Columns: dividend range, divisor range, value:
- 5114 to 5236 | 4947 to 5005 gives 0.80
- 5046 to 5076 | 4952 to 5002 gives 0.91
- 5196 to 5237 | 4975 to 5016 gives 1.02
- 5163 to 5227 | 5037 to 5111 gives 0.90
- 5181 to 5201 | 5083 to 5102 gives 0.90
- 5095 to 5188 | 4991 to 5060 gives 0.80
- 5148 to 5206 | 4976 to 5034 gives 0.76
